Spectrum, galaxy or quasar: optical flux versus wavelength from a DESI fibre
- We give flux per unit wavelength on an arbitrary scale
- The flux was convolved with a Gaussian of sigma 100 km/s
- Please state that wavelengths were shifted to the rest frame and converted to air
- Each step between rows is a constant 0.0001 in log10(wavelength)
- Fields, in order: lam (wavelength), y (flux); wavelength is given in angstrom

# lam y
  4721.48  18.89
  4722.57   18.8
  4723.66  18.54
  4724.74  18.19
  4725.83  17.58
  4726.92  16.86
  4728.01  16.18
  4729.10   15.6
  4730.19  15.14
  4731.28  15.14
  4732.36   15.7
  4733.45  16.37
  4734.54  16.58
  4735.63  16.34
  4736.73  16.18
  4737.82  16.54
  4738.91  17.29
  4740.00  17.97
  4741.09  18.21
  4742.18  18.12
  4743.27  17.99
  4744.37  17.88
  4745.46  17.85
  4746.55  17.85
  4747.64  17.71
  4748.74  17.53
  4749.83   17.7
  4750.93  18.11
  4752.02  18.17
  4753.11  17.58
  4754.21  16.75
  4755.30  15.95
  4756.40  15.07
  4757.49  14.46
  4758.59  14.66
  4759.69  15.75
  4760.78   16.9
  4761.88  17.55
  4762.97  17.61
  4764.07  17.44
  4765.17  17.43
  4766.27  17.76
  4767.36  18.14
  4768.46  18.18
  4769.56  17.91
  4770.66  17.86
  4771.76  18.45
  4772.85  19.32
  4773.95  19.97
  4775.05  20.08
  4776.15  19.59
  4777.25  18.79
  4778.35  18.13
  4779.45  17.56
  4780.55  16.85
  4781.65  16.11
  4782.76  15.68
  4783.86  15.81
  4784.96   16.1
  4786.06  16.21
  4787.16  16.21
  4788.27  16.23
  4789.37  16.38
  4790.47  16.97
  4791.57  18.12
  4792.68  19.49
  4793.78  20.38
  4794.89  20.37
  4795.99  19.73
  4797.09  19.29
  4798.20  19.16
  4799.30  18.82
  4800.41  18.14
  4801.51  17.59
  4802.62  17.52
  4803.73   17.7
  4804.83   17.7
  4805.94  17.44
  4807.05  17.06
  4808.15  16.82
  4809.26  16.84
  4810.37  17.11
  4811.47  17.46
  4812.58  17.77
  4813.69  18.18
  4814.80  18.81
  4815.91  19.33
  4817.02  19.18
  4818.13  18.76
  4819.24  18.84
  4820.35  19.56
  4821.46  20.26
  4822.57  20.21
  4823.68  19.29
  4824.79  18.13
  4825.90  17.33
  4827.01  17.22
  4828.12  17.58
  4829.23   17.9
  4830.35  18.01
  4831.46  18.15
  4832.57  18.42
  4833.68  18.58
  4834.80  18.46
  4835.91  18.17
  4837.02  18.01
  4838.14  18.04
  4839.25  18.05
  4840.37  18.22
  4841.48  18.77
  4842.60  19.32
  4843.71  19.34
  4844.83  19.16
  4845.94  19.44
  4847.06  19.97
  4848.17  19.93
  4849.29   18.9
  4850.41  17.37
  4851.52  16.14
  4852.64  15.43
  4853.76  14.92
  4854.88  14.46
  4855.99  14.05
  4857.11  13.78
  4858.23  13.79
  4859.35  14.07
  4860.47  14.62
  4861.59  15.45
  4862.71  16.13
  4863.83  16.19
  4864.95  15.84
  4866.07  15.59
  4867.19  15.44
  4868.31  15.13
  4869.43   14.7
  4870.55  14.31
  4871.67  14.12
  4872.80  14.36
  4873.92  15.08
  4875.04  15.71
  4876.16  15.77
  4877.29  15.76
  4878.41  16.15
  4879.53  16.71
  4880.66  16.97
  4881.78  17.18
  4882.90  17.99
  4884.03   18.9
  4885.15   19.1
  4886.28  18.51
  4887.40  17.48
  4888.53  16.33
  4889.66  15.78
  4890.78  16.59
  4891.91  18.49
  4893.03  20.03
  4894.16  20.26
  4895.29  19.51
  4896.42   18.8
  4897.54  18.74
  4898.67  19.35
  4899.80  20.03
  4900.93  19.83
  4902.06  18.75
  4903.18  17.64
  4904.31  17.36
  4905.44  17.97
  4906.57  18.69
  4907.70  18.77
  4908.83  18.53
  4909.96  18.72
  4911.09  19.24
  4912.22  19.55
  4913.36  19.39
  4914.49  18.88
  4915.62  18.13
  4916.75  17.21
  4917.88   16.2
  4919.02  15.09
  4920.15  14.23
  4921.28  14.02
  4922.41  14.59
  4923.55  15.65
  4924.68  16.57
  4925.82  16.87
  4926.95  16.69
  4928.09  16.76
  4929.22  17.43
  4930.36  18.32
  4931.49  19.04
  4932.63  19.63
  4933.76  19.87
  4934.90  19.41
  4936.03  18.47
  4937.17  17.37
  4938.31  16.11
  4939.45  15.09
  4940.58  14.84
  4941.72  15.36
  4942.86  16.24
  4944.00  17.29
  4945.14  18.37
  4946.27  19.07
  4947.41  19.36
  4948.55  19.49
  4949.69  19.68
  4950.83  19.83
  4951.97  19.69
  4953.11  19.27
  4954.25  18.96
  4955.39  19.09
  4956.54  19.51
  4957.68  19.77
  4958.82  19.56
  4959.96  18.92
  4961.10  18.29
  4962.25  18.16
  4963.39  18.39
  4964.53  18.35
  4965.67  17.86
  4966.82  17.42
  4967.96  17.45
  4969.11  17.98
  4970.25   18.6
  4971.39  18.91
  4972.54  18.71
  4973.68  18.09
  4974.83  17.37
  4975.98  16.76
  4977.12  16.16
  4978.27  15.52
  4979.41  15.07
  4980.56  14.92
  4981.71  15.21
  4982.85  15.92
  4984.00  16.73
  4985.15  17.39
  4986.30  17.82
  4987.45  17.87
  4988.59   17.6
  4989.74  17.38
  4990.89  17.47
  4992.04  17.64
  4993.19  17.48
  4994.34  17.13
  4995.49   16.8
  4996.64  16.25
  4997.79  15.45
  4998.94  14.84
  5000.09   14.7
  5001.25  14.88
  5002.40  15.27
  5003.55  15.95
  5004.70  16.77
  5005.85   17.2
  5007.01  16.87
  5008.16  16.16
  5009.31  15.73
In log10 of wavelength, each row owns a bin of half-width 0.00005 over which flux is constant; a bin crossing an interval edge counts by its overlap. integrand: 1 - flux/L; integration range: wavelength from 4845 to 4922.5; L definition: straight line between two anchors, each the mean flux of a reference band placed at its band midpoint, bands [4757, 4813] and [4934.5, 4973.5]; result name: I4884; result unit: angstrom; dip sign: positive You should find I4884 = 4.29 angstrom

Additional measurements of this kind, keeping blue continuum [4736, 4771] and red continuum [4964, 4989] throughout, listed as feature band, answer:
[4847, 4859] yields 0.8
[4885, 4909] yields -1.8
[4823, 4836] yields -0.7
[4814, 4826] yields -1.3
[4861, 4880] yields 2.0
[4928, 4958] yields -1.9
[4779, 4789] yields 0.5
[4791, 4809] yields -1.3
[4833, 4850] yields -1.6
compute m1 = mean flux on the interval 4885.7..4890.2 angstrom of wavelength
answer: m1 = 17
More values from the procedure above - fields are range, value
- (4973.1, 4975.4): 17.7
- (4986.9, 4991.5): 17.6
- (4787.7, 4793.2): 17.4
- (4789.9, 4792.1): 17.6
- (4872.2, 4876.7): 15.2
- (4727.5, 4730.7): 15.6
